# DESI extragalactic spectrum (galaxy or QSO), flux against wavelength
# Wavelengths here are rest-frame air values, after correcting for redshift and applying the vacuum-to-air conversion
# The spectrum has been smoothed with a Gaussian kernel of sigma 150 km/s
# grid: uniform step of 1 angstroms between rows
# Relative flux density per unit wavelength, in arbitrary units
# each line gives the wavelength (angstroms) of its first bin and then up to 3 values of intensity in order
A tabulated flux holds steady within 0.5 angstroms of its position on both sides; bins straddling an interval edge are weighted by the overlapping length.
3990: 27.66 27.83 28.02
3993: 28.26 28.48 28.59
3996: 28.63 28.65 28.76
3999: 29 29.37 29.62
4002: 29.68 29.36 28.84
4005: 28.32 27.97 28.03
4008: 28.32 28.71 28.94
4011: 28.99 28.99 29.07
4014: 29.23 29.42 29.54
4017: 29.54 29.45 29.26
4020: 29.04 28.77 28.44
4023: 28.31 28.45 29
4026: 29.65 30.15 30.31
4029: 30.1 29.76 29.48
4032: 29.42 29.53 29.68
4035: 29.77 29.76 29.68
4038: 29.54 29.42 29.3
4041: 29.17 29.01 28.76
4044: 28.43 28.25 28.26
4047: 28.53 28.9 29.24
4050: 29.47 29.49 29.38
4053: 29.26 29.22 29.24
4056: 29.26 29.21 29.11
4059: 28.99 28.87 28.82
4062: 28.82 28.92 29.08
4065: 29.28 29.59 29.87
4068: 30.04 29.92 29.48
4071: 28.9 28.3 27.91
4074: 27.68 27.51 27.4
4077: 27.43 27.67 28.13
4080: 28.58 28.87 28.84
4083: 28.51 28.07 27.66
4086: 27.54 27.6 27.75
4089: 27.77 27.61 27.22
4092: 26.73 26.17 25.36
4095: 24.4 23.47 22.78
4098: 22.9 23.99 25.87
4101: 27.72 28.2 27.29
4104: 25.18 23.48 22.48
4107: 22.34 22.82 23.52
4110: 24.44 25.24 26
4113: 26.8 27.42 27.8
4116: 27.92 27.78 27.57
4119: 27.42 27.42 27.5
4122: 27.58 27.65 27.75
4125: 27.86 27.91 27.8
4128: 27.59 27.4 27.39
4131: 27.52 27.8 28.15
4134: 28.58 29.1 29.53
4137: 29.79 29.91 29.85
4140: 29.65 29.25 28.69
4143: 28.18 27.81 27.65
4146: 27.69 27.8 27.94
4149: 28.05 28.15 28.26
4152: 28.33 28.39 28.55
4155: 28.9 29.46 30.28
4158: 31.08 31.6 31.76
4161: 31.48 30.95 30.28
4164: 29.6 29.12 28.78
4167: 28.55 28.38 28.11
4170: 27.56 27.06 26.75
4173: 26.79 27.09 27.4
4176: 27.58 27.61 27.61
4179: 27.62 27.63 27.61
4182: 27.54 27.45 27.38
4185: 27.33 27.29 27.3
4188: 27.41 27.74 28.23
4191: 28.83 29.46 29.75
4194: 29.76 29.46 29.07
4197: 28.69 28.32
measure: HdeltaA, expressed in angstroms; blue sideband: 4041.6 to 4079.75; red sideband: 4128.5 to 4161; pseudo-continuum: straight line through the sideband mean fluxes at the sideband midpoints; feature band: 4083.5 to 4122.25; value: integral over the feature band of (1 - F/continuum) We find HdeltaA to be 3.7 angstroms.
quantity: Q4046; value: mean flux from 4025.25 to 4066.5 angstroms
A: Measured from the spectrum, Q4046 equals 29.3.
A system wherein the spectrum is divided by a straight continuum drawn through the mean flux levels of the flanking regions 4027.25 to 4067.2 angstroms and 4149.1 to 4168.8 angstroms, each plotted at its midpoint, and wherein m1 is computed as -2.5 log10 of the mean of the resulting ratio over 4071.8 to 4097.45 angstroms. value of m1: 0.08 mag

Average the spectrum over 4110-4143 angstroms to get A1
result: 27.9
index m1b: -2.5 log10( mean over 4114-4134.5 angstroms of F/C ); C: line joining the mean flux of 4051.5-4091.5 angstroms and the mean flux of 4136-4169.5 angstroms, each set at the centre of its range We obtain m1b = 0.05 mag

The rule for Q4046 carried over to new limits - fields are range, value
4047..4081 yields 28.9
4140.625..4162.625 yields 29.1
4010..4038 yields 29.4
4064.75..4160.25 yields 27.6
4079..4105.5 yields 26.6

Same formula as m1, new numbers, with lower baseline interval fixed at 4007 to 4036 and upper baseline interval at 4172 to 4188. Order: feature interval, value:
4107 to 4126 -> 0.06 mag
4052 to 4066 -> -0.01 mag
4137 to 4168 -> -0.06 mag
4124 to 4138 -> -0.01 mag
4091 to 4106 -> 0.13 mag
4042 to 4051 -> 0.01 mag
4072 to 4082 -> 0.02 mag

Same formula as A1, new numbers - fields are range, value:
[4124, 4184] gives 28.5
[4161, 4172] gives 28.9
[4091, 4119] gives 25.5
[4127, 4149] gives 28.4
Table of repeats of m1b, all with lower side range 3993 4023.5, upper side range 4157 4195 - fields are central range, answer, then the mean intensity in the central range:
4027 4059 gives -0.02 mag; 29.3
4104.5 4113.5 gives 0.19 mag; 24.1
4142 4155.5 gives 0.02 mag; 28.2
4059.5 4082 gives 0.00 mag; 28.7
